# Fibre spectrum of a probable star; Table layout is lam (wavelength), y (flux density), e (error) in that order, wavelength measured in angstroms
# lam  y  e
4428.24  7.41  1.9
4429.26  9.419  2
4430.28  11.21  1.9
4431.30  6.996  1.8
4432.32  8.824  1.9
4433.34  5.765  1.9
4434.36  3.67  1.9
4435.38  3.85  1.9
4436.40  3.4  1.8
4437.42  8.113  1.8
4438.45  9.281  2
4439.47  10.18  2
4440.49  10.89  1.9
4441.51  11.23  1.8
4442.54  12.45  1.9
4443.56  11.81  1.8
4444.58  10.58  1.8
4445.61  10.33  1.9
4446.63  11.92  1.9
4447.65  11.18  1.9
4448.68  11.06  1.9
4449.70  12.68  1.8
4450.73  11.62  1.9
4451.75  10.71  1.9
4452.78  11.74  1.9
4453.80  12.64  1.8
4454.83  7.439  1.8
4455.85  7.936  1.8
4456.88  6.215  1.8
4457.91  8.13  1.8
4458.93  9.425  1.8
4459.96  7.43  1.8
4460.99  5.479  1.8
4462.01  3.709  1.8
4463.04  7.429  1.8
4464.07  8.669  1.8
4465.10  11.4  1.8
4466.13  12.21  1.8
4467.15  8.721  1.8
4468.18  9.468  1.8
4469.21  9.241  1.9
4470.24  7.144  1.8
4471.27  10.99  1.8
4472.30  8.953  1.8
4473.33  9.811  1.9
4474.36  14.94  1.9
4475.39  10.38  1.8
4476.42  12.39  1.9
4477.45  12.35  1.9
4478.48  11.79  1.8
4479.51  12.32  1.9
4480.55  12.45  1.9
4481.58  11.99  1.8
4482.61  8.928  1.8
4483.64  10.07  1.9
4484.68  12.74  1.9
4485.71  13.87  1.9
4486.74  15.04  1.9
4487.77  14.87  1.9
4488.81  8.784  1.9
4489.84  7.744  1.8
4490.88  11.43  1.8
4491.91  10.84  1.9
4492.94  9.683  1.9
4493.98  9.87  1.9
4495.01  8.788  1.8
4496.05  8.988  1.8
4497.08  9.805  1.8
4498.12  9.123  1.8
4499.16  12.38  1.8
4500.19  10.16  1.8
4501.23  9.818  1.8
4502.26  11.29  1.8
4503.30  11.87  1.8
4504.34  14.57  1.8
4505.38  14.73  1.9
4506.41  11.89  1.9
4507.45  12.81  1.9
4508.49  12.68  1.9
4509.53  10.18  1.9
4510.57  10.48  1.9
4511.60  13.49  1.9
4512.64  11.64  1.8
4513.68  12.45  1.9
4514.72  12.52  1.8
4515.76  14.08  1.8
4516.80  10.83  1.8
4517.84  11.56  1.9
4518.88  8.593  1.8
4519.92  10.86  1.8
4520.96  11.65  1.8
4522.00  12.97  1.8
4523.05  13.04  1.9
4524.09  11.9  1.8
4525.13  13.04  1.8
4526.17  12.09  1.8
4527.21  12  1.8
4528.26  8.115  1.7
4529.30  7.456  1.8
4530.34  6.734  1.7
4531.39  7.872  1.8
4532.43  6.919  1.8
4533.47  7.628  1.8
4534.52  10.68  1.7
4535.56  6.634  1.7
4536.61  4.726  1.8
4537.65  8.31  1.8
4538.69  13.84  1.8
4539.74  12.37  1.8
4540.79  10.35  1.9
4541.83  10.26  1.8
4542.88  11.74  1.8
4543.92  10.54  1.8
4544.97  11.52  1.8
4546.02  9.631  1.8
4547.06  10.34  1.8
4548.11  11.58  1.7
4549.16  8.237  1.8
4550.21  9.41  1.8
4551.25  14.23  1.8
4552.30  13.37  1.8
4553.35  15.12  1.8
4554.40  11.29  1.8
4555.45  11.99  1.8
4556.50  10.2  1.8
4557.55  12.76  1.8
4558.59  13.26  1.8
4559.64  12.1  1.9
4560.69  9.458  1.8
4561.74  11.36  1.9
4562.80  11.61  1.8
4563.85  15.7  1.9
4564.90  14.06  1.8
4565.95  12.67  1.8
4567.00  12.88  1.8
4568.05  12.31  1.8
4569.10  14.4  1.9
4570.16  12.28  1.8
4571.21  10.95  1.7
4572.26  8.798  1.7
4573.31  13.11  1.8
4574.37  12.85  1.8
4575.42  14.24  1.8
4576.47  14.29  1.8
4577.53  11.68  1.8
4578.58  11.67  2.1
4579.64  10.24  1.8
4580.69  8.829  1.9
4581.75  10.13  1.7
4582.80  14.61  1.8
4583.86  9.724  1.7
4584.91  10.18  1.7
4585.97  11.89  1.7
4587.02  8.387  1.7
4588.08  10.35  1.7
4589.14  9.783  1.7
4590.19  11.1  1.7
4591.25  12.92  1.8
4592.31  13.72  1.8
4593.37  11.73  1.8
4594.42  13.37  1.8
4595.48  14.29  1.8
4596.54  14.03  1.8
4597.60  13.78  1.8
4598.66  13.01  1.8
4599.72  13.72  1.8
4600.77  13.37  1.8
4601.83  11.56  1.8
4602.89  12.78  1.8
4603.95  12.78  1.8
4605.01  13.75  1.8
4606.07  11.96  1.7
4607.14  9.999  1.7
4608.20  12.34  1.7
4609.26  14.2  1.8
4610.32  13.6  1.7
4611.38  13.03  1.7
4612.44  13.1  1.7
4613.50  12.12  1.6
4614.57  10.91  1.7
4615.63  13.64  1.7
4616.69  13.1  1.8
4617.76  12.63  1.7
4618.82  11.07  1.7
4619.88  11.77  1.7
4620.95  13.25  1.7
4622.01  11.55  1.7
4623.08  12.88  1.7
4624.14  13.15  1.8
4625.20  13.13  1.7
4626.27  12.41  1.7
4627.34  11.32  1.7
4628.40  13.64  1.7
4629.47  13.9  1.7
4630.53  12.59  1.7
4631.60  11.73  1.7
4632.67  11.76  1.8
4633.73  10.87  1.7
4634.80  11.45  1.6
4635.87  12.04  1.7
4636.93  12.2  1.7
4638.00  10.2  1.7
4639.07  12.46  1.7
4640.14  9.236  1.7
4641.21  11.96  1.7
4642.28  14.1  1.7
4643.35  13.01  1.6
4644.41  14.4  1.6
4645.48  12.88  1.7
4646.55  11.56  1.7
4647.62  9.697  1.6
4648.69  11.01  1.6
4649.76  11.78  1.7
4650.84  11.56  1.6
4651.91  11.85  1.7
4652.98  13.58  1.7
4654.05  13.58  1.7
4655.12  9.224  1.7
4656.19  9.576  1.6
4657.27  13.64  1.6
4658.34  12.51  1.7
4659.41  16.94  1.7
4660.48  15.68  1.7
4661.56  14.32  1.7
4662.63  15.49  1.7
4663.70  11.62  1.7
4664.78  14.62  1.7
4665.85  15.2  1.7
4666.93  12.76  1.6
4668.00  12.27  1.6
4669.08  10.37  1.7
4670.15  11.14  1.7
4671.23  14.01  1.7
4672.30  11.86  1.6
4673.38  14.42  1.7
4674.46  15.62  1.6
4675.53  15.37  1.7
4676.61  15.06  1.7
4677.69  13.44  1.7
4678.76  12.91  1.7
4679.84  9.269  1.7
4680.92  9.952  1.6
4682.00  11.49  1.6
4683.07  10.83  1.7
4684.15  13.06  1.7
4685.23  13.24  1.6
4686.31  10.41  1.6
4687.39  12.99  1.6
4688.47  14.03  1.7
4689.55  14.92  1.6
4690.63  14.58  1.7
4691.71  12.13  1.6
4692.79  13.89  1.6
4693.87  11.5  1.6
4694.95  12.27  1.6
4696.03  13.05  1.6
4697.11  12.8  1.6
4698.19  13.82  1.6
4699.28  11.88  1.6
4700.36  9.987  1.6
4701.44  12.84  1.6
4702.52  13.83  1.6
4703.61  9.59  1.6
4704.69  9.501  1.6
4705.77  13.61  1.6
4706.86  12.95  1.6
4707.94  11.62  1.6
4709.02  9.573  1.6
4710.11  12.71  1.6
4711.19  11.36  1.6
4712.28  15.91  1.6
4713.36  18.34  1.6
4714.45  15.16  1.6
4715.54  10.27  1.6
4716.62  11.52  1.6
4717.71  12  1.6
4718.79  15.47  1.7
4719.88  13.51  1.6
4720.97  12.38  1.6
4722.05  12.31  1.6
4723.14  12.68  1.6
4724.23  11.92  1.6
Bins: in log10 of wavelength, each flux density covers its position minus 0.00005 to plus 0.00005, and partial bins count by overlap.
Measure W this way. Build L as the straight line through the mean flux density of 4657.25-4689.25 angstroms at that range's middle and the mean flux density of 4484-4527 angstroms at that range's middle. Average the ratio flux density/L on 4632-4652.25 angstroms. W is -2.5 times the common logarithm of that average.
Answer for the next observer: 0.09 mag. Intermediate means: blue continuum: 11.6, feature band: 11.8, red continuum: 13.2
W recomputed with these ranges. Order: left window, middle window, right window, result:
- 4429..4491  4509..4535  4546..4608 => 0.03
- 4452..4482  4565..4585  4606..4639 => -0.04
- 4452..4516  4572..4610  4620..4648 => -0.03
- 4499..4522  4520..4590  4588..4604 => 0.11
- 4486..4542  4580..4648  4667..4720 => -0.03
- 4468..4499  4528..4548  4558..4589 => 0.23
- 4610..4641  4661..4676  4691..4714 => -0.09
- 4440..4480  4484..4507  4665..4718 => -0.08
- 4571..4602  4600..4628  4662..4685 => -0.02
